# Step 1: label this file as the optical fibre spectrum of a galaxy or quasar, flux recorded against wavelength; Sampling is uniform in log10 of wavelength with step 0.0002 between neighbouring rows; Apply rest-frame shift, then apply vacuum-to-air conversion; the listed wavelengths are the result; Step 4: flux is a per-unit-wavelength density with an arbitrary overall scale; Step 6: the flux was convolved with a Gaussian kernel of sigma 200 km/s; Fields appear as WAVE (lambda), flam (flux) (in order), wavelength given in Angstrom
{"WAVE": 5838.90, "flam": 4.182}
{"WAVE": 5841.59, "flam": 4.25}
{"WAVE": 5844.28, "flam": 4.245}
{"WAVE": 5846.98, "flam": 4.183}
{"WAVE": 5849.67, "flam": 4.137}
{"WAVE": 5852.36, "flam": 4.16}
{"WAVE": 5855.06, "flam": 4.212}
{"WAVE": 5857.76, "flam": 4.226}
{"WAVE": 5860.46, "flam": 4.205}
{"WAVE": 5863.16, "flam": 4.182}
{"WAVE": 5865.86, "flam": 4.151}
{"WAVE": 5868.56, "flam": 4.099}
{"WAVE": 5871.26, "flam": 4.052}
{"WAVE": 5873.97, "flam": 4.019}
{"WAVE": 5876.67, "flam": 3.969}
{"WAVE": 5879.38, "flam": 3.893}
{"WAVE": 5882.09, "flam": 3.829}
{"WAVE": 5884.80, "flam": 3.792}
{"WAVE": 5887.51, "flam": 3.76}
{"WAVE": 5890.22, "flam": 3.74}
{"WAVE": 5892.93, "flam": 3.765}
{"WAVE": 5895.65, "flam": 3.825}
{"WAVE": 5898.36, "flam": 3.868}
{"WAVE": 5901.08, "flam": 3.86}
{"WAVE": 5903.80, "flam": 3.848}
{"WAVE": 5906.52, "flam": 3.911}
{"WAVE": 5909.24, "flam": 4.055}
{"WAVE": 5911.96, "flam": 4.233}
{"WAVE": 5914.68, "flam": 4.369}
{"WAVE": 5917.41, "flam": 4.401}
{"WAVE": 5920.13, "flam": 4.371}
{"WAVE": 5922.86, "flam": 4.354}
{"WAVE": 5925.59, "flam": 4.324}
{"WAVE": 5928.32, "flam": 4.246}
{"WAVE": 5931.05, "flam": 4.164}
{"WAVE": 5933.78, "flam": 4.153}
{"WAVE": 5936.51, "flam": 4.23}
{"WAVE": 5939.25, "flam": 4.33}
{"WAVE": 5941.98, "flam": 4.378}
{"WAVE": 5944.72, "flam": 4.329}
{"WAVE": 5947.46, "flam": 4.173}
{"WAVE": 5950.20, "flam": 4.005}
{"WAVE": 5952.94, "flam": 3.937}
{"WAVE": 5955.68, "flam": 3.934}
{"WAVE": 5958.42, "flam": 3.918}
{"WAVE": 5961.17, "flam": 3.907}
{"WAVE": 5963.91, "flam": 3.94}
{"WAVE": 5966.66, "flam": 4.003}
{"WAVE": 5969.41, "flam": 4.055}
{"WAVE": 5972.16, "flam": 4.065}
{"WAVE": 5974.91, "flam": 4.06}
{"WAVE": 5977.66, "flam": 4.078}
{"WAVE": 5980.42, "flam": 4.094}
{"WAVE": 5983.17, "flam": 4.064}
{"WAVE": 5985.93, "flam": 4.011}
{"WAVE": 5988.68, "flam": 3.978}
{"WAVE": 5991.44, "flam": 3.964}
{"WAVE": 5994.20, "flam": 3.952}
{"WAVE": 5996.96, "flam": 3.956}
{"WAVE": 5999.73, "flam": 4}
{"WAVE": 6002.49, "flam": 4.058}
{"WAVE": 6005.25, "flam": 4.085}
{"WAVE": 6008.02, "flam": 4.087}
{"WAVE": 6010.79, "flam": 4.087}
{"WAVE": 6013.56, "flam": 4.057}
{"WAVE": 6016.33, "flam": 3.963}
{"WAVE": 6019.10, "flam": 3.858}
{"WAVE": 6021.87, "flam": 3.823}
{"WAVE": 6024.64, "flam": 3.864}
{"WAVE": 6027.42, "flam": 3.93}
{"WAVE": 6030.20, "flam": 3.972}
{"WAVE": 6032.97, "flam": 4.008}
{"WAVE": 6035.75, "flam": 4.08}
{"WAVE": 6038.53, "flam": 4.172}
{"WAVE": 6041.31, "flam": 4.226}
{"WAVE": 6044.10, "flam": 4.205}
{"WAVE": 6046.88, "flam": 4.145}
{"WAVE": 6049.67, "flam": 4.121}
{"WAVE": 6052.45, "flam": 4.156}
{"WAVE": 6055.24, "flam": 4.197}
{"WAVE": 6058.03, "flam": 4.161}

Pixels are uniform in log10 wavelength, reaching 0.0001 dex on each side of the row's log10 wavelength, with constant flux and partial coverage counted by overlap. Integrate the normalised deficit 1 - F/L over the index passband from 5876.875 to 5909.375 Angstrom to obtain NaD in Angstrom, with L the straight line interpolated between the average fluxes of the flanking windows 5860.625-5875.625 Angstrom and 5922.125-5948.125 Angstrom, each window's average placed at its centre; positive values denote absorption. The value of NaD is 2.5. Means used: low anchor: 4.11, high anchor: 4.27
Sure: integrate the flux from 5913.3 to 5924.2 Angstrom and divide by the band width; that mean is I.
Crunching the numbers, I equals 4.37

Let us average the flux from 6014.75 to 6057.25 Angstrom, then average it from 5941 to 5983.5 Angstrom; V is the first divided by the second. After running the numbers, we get 1.0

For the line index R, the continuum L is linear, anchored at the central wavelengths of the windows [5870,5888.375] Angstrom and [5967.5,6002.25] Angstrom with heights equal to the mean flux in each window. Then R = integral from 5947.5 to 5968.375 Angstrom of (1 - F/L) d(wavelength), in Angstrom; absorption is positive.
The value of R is 0.1 Angstrom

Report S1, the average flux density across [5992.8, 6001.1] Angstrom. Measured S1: 3.97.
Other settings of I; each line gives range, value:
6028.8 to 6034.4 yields 3.99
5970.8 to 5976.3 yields 4.06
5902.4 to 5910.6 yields 3.94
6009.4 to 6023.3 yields 3.96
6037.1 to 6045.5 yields 4.2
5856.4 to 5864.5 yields 4.2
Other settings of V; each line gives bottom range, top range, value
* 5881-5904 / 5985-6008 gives 1.05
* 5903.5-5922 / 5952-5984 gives 0.95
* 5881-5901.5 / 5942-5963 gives 1.06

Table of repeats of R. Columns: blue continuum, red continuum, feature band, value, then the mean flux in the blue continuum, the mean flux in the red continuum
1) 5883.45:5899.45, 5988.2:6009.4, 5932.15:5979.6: -2.0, 3.79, 4.01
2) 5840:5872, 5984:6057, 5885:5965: 0.8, 4.18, 4.04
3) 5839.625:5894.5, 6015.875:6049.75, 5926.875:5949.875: -1.2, 4.04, 4.03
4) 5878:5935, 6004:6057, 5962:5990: 0.1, 4.04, 4.05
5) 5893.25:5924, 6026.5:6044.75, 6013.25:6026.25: 0.6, 4.09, 4.08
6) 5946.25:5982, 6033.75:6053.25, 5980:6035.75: 1.3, 4.01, 4.15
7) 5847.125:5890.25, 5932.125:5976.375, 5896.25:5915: 0.3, 4.04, 4.09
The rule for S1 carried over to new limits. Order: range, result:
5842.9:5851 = 4.19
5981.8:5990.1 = 4.02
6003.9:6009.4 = 4.08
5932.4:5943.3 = 4.27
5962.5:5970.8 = 4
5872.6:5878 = 3.99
